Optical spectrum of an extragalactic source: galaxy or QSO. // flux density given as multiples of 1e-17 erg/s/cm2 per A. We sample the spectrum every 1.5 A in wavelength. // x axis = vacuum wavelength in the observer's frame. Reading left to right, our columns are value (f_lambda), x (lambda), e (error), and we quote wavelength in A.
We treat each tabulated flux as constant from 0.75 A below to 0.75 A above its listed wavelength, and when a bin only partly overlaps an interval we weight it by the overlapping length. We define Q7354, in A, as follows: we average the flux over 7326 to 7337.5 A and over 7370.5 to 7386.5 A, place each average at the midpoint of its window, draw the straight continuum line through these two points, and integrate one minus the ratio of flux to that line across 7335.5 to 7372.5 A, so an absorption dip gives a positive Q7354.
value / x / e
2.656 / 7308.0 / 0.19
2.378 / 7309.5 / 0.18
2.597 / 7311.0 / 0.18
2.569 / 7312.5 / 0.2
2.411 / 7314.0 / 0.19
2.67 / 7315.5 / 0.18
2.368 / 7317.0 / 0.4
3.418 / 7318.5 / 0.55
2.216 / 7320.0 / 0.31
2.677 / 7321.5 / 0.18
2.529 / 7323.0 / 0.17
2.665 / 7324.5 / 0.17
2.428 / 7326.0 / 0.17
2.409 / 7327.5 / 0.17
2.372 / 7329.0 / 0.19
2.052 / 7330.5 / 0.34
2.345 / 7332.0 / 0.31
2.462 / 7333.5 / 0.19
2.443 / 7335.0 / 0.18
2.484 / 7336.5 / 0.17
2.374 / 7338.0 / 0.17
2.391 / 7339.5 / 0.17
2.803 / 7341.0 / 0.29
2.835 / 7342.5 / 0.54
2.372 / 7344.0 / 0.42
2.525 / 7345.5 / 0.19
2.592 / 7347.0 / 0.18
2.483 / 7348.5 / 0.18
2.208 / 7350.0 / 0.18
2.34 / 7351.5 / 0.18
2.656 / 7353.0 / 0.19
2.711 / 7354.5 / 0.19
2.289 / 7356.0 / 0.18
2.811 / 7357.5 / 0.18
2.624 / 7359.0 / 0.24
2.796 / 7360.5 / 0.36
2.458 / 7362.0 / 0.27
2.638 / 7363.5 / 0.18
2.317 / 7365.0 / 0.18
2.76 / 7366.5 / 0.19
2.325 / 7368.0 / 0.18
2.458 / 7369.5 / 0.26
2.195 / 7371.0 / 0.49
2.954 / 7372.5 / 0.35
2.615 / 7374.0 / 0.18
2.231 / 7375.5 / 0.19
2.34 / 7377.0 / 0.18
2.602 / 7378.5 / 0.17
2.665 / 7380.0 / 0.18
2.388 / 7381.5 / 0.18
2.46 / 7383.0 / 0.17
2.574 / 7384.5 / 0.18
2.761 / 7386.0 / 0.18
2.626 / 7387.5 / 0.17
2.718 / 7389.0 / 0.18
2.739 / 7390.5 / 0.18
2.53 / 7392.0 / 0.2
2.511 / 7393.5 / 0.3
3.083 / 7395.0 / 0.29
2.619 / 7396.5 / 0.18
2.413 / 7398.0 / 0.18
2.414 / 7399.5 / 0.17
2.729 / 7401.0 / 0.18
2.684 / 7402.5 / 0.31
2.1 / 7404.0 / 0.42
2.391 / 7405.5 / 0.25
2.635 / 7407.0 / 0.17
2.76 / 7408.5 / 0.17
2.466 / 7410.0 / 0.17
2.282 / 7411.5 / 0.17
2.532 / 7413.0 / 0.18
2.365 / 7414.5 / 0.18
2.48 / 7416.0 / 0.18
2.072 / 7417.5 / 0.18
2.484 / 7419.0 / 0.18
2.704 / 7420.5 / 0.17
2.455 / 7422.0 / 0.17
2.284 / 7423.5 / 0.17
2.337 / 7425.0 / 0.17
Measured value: -1.2 A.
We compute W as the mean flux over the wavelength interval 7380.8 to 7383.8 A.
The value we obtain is 2.43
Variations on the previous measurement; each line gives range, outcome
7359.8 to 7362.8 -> 2.62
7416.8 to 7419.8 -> 2.29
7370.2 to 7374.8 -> 2.58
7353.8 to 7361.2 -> 2.64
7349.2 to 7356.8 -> 2.44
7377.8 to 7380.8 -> 2.63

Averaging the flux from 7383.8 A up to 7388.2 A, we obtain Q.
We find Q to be 2.65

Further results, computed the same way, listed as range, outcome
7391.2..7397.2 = 2.69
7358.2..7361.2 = 2.71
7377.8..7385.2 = 2.54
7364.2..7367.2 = 2.54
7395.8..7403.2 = 2.57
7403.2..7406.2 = 2.25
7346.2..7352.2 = 2.41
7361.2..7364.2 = 2.55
